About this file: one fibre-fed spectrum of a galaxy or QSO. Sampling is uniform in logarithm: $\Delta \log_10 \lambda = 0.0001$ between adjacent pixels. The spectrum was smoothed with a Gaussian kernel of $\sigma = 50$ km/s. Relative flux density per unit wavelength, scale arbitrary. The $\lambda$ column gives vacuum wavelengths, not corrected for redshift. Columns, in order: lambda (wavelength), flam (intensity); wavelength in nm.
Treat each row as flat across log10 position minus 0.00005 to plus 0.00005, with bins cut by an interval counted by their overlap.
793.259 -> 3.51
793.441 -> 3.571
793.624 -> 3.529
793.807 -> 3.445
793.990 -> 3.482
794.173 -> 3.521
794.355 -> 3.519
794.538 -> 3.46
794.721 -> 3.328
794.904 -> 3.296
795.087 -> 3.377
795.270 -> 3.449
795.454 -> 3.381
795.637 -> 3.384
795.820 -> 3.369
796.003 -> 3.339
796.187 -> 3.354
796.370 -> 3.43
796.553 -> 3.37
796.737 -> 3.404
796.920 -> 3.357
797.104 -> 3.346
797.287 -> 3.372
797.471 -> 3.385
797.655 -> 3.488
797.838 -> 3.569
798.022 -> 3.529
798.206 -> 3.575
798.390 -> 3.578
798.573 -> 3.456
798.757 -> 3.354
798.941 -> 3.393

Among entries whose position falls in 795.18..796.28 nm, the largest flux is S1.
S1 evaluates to 3.449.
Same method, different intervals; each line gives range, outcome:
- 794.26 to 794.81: 3.519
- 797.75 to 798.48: 3.578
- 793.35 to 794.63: 3.571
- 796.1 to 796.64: 3.43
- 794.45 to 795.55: 3.46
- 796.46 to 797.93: 3.569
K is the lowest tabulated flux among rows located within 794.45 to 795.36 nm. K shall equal 3.296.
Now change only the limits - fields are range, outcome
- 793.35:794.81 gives 3.328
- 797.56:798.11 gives 3.488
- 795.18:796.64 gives 3.339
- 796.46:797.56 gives 3.346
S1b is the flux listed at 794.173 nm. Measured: 3.521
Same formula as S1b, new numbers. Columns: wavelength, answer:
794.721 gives 3.328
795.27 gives 3.449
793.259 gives 3.51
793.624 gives 3.529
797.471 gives 3.385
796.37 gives 3.43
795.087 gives 3.377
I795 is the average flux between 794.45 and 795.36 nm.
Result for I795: 3.38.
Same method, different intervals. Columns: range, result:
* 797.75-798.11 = 3.55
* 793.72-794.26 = 3.48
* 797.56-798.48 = 3.55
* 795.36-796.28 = 3.36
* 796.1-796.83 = 3.39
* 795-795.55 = 3.4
